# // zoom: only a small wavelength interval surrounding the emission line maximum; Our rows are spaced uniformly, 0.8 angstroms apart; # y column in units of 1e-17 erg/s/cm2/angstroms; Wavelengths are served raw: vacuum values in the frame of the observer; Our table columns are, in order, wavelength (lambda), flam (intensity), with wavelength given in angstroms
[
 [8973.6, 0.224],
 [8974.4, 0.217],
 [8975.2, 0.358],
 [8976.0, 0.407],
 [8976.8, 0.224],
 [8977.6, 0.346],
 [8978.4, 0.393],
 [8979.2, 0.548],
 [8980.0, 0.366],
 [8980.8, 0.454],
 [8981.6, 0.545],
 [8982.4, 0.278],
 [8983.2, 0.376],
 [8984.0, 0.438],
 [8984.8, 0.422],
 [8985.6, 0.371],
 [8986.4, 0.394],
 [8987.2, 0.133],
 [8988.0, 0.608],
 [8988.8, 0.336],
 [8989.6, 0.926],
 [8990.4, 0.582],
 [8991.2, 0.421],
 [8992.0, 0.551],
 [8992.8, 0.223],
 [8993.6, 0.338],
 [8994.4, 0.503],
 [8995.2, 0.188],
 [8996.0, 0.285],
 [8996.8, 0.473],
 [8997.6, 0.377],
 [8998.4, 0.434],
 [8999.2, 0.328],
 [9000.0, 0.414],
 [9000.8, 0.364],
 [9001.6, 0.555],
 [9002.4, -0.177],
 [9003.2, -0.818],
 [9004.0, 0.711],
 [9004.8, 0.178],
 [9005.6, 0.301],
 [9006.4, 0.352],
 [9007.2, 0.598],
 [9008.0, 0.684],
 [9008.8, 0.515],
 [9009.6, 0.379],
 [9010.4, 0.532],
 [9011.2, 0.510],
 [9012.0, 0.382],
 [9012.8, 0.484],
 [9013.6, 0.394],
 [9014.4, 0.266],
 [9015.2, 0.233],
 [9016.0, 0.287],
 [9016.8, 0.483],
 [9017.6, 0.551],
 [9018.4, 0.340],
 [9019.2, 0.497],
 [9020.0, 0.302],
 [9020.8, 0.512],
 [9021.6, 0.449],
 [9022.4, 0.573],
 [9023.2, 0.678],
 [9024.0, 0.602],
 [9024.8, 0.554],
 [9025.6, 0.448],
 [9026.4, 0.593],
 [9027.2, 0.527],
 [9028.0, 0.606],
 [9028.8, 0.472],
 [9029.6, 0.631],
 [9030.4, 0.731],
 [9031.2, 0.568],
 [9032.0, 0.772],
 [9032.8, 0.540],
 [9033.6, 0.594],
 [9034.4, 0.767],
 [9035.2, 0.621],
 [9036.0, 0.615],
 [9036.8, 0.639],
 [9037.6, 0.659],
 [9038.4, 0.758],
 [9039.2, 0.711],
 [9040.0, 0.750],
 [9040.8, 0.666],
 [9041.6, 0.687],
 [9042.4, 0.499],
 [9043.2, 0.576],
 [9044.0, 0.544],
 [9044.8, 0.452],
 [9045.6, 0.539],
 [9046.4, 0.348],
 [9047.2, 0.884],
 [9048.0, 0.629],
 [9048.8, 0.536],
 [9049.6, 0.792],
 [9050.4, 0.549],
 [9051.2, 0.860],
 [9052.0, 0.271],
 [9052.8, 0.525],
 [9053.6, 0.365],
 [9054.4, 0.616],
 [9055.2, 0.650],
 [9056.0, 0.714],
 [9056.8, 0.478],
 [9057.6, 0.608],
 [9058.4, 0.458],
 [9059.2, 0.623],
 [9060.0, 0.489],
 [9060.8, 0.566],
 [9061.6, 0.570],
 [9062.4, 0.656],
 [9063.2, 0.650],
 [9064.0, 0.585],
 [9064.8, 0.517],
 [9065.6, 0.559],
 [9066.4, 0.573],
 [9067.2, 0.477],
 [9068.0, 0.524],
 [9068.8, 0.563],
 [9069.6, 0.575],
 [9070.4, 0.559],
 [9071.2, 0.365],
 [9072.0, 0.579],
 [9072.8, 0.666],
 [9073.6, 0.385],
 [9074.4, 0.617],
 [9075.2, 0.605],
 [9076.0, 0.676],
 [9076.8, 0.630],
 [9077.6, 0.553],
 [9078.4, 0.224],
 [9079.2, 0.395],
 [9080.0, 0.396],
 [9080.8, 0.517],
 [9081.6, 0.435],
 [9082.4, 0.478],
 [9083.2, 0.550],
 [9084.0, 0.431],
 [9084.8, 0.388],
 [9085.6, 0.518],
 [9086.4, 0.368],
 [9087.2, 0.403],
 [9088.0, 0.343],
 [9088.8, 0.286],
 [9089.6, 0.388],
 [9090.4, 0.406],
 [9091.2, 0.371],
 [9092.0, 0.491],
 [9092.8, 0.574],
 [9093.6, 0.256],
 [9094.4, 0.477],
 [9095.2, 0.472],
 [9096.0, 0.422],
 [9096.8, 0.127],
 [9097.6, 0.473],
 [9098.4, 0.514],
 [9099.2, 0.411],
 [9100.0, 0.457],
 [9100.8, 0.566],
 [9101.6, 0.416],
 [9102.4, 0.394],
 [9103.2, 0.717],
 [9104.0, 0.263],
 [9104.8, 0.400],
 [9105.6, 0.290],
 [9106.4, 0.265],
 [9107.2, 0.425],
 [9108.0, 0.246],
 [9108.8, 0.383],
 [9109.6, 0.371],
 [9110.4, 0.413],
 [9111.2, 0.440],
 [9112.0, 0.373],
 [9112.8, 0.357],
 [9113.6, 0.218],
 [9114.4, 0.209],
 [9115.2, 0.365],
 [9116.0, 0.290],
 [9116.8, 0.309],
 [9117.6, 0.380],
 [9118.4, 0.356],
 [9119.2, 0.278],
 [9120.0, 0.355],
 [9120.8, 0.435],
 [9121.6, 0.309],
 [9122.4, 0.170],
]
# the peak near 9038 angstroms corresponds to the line Mg II 2798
